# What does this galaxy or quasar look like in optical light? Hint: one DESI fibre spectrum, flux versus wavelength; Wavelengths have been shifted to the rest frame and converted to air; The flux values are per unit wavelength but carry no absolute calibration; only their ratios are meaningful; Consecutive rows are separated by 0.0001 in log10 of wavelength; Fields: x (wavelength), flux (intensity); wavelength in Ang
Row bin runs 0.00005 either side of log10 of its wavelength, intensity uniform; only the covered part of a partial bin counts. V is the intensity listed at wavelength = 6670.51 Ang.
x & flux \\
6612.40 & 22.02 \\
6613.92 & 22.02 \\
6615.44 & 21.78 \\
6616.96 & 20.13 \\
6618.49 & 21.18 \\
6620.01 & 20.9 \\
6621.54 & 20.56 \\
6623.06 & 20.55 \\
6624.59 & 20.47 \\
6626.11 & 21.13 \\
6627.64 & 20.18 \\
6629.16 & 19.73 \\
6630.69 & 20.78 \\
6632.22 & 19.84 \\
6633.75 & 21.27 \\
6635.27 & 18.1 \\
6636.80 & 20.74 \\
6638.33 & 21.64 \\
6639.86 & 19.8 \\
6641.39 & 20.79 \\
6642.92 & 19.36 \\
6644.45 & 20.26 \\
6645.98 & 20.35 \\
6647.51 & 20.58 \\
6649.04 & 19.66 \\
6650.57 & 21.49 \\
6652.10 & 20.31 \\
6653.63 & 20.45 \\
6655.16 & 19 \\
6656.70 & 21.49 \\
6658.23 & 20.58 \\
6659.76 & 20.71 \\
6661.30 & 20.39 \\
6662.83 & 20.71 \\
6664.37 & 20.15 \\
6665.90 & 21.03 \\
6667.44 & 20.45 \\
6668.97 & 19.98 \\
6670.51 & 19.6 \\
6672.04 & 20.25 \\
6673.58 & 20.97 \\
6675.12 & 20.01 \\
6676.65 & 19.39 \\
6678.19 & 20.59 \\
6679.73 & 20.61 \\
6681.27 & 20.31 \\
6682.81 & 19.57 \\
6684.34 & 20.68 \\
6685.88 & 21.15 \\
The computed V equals 19.6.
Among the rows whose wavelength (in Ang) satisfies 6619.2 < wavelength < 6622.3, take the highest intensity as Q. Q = 20.9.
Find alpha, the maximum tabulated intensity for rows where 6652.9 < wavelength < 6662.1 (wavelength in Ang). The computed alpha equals 21.49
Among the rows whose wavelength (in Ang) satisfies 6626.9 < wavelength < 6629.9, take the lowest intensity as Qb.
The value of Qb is 19.73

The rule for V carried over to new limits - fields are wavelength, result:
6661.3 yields 20.39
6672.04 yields 20.25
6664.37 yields 20.15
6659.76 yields 20.71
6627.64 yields 20.18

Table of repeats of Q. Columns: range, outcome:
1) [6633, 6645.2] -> 21.64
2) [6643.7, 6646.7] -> 20.35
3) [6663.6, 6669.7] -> 21.03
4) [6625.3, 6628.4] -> 21.13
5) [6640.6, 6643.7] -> 20.79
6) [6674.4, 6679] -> 20.59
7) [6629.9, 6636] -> 21.27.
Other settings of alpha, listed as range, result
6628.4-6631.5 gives 20.78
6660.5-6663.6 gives 20.71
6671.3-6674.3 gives 20.97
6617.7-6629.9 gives 21.18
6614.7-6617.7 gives 21.78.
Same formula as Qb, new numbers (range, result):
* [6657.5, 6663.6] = 20.39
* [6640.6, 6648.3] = 19.36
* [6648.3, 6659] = 19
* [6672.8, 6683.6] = 19.39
